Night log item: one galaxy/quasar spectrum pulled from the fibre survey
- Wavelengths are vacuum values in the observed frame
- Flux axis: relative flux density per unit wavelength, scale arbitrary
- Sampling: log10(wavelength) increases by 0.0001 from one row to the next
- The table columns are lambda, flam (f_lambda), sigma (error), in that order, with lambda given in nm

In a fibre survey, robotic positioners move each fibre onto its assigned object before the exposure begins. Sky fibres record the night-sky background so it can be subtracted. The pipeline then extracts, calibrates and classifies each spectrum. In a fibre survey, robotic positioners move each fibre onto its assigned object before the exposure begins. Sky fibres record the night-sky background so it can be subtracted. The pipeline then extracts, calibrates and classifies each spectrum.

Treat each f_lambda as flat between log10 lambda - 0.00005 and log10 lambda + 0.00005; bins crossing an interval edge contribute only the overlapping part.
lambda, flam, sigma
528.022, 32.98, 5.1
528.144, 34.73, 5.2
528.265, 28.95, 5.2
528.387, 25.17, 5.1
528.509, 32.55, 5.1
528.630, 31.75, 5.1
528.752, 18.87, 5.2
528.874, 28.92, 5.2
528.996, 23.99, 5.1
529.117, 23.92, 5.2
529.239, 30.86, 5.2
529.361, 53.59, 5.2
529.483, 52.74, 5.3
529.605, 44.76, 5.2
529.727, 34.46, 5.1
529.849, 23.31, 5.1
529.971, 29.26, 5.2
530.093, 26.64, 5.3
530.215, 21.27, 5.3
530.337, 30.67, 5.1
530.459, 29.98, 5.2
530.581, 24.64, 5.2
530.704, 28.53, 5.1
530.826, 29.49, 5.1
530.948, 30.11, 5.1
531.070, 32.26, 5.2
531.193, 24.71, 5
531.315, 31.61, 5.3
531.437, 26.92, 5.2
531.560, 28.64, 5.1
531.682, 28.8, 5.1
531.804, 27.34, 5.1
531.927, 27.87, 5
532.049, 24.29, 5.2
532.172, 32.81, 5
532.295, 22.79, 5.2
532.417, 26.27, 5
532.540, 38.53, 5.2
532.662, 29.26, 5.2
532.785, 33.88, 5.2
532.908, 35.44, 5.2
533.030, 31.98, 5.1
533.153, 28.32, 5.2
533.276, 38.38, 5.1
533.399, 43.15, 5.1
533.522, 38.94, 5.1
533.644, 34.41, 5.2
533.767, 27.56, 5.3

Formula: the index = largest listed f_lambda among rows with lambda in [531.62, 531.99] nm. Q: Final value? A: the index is 28.8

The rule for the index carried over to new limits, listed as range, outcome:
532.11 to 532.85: 38.53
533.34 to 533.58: 43.15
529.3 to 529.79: 53.59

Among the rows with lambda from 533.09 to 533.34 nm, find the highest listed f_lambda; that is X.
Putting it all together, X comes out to 38.38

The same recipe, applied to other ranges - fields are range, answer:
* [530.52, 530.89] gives 29.49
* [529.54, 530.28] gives 44.76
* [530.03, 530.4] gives 30.67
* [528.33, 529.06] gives 32.55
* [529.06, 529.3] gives 30.86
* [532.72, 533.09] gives 35.44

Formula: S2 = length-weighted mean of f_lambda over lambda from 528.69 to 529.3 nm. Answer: 25.3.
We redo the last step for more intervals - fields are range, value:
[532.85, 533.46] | 35.5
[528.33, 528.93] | 27.4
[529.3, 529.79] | 46.3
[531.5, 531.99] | 28.2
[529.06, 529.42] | 36.1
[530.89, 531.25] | 29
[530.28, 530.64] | 28.4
